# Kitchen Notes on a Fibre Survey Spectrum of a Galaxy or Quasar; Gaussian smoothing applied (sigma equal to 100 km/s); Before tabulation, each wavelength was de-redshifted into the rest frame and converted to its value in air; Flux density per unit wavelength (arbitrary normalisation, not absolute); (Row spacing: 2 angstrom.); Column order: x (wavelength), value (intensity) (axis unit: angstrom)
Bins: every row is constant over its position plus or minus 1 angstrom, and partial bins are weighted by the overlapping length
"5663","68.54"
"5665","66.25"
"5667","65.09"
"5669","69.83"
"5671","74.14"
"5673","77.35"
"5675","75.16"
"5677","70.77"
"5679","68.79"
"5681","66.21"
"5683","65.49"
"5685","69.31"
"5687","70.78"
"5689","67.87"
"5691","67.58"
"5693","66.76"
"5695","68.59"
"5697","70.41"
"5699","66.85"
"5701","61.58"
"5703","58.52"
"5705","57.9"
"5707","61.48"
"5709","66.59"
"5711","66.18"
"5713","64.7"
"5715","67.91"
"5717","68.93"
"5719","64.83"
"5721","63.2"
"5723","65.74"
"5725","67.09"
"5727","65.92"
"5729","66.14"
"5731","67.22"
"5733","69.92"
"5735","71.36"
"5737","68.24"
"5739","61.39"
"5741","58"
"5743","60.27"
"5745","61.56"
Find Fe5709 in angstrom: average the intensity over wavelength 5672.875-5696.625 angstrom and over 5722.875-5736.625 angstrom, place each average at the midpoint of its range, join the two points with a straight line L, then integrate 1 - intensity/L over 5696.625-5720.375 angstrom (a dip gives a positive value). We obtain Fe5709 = 1.4 angstrom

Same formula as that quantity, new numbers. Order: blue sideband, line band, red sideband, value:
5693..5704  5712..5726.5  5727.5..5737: 0.3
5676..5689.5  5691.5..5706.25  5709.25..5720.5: 0.7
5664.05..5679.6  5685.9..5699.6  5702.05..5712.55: -0.5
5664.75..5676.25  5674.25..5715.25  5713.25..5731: 1.5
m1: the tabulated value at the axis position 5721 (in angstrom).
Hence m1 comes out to 63.2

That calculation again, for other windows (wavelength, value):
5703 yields 58.52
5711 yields 66.18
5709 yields 66.59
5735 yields 71.36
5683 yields 65.49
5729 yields 66.14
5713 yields 64.7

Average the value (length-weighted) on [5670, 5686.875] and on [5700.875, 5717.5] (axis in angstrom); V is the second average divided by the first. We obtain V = 0.90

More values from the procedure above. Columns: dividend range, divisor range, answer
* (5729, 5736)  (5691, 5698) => 1.01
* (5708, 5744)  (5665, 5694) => 0.95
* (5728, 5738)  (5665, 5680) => 0.96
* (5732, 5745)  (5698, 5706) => 1.06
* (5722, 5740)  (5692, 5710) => 1.04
